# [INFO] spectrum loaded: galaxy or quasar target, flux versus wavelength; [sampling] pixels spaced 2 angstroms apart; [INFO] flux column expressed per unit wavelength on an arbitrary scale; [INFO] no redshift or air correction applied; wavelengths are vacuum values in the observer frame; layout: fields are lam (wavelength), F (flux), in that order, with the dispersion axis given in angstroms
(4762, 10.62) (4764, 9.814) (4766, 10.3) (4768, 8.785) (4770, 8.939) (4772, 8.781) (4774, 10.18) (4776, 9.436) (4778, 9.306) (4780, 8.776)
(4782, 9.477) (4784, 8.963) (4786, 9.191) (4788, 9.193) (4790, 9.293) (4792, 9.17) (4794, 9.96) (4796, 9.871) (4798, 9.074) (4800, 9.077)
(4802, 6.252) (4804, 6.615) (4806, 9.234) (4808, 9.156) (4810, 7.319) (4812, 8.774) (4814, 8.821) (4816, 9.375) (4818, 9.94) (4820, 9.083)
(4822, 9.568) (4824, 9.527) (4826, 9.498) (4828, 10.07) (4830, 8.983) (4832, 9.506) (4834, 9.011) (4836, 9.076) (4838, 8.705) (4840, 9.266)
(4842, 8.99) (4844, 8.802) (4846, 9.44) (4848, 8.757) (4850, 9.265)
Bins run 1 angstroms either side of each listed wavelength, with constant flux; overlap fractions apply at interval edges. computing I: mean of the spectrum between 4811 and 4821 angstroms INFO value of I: 9.2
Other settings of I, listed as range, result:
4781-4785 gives 9.22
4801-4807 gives 7.37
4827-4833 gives 9.52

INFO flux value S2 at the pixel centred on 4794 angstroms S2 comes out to 9.96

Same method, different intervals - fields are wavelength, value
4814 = 8.821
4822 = 9.568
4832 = 9.506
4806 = 9.234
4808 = 9.156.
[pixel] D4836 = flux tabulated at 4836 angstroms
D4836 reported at 9.076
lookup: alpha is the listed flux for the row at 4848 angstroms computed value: 8.757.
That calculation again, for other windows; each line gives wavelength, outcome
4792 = 9.17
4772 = 8.781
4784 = 8.963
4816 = 9.375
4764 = 9.814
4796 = 9.871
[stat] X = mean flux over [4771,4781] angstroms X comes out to 9.3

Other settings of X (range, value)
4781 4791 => 9.22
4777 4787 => 9.14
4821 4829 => 9.67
